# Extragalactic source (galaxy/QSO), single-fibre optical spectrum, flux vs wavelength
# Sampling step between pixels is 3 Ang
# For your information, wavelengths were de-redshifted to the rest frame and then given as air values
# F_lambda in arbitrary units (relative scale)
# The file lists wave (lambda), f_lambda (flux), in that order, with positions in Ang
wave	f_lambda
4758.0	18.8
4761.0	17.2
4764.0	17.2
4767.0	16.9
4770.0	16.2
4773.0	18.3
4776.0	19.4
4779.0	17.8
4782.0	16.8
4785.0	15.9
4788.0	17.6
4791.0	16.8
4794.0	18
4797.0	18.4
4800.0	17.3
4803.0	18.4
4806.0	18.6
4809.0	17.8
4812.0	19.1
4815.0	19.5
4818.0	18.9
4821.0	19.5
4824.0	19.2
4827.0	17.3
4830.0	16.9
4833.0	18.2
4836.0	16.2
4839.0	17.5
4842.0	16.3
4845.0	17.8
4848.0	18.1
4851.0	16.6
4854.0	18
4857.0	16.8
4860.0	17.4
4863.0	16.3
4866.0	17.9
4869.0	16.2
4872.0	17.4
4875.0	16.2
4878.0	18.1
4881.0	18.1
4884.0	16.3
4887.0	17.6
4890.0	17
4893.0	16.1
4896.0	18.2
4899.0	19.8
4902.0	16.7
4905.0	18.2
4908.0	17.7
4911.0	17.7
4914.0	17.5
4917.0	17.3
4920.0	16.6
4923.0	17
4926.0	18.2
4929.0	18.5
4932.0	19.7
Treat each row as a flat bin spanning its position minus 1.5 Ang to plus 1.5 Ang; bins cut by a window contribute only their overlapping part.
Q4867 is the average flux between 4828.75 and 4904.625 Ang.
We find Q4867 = 17.3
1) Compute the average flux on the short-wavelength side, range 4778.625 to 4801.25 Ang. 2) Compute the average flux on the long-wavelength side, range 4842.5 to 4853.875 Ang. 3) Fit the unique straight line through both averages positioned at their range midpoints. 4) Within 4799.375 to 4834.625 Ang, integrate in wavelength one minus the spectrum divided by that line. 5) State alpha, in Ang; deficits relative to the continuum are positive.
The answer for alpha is -2.11 Ang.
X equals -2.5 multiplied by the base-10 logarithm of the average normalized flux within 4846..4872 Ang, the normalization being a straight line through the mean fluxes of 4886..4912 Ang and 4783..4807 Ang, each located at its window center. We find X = 0.03 mag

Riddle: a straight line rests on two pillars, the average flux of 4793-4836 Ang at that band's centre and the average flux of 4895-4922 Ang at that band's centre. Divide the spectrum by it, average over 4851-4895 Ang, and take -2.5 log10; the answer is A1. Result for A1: 0.052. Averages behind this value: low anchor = 18.3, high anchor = 17.7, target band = 17.1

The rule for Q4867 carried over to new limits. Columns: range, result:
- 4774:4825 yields 18.2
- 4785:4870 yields 17.7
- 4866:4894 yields 17.1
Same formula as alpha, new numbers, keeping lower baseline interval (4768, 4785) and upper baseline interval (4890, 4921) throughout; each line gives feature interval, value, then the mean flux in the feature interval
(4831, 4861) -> 0.4 Ang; 17.3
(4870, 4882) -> 0.1 Ang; 17.4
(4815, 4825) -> -1.0 Ang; 19.2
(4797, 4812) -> -0.5 Ang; 18.2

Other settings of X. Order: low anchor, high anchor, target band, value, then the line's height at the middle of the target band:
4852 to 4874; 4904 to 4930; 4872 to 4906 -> -0.01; 17.3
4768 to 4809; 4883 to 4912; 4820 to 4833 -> -0.03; 17.6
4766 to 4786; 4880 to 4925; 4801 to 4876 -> -0.02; 17.4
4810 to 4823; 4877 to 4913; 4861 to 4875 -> 0.08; 18.2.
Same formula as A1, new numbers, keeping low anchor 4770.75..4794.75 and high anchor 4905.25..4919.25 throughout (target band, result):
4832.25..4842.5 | 0.031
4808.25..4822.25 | -0.088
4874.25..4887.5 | 0.016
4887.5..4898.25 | 0.013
